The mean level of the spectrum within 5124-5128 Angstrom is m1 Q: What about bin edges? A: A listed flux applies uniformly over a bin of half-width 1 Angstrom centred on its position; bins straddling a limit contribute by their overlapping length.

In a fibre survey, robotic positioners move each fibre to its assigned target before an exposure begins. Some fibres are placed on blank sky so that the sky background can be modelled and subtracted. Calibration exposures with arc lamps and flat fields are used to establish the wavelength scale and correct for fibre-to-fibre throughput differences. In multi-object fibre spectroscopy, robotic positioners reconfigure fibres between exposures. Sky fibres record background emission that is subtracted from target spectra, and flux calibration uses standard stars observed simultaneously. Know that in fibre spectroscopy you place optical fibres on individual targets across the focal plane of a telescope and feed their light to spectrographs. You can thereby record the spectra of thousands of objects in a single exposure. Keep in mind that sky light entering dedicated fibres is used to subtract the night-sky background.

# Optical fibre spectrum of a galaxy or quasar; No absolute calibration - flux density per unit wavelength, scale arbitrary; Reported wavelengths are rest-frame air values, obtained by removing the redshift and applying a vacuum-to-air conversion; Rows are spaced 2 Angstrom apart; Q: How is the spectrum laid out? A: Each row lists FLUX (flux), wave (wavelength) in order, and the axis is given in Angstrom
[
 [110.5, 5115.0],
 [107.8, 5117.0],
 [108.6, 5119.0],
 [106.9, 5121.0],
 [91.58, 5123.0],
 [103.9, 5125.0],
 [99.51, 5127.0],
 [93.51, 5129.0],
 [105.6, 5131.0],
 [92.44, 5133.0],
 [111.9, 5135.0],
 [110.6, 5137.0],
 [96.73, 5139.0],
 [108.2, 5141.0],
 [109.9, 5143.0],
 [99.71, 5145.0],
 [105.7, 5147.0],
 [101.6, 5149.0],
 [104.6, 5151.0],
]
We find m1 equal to 102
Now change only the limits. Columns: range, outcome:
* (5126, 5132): 99.5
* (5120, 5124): 99.2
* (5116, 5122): 108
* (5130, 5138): 105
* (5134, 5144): 107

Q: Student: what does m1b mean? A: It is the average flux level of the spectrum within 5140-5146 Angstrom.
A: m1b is 106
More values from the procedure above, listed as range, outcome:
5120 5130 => 99.1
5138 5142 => 102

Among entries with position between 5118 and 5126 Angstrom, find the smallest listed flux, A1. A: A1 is 91.58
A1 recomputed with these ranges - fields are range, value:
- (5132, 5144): 92.44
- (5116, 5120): 107.8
